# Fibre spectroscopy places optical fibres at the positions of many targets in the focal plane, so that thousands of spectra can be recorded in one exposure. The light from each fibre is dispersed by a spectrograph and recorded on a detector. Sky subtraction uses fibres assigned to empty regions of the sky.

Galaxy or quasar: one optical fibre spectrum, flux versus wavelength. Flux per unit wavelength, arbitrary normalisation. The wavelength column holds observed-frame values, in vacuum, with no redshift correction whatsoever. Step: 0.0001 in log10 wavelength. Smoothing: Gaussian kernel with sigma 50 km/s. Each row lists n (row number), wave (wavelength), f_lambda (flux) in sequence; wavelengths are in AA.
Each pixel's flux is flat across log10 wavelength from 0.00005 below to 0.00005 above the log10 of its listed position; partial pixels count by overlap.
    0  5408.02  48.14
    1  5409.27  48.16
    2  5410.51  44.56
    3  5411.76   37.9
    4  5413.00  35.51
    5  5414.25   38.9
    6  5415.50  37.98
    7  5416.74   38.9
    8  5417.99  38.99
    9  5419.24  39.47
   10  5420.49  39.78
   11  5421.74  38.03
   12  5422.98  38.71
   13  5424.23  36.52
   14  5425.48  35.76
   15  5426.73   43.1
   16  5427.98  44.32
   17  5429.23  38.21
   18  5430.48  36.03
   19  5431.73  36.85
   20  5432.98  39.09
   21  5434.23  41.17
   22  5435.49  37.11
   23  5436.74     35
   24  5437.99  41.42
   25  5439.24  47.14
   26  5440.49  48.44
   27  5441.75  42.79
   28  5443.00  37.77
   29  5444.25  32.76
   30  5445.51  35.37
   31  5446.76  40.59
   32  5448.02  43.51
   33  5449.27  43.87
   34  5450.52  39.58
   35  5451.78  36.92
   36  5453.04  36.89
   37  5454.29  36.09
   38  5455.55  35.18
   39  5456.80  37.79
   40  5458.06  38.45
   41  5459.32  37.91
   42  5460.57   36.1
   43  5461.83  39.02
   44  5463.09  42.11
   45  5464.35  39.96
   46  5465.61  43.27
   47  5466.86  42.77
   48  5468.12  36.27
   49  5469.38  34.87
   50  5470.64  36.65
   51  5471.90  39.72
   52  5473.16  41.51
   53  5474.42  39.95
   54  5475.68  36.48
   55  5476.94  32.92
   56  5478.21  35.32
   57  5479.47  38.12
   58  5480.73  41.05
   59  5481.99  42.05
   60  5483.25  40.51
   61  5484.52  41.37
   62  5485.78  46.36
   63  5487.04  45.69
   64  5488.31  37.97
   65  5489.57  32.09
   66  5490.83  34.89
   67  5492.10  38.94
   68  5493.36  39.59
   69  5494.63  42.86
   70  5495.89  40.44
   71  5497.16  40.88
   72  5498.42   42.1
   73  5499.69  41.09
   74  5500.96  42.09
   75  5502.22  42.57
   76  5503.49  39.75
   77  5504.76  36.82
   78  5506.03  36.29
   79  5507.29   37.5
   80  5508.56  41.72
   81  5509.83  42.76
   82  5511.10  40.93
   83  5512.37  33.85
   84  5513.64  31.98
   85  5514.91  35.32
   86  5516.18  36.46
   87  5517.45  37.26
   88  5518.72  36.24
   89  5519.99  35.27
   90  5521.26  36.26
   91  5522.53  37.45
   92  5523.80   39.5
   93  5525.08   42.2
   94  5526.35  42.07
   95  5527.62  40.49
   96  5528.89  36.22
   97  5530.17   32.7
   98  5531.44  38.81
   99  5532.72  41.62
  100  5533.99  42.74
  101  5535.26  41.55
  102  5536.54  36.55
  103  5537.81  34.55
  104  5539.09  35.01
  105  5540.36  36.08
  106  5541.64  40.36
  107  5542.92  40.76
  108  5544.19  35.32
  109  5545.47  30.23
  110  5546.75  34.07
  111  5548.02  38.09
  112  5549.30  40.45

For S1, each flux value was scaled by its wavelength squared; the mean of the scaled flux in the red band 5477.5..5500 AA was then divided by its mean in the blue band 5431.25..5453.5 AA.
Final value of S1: 1.02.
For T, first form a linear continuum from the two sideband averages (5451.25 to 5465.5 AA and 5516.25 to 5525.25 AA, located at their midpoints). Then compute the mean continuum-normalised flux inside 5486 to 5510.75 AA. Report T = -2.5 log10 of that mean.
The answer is -0.06 mag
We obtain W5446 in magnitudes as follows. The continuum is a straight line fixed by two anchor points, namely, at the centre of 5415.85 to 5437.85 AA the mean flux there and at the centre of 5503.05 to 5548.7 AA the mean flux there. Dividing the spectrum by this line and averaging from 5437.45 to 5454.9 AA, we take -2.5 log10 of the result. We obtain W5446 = -0.05 mag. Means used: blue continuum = 38.7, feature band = 40.2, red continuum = 37.6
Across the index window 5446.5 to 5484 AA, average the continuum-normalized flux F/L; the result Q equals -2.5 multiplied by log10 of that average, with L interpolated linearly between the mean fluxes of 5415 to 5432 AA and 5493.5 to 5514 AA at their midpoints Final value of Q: 0.01 mag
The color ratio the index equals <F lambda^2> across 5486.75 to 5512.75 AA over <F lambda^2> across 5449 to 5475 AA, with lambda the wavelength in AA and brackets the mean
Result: 1.03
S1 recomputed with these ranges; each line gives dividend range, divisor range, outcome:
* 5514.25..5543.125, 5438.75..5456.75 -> 0.99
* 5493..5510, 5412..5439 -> 1.07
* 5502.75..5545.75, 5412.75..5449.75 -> 0.99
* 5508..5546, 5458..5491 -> 0.98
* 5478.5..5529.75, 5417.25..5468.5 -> 1.02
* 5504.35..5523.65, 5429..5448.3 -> 0.97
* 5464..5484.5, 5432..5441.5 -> 0.96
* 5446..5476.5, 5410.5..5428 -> 1.02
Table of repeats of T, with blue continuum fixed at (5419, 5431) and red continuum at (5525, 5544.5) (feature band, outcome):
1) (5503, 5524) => 0.037 mag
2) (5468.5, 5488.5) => -0.017 mag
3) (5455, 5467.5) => -0.013 mag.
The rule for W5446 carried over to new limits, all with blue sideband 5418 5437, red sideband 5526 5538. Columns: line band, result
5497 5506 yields -0.046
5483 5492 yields -0.027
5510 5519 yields 0.071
